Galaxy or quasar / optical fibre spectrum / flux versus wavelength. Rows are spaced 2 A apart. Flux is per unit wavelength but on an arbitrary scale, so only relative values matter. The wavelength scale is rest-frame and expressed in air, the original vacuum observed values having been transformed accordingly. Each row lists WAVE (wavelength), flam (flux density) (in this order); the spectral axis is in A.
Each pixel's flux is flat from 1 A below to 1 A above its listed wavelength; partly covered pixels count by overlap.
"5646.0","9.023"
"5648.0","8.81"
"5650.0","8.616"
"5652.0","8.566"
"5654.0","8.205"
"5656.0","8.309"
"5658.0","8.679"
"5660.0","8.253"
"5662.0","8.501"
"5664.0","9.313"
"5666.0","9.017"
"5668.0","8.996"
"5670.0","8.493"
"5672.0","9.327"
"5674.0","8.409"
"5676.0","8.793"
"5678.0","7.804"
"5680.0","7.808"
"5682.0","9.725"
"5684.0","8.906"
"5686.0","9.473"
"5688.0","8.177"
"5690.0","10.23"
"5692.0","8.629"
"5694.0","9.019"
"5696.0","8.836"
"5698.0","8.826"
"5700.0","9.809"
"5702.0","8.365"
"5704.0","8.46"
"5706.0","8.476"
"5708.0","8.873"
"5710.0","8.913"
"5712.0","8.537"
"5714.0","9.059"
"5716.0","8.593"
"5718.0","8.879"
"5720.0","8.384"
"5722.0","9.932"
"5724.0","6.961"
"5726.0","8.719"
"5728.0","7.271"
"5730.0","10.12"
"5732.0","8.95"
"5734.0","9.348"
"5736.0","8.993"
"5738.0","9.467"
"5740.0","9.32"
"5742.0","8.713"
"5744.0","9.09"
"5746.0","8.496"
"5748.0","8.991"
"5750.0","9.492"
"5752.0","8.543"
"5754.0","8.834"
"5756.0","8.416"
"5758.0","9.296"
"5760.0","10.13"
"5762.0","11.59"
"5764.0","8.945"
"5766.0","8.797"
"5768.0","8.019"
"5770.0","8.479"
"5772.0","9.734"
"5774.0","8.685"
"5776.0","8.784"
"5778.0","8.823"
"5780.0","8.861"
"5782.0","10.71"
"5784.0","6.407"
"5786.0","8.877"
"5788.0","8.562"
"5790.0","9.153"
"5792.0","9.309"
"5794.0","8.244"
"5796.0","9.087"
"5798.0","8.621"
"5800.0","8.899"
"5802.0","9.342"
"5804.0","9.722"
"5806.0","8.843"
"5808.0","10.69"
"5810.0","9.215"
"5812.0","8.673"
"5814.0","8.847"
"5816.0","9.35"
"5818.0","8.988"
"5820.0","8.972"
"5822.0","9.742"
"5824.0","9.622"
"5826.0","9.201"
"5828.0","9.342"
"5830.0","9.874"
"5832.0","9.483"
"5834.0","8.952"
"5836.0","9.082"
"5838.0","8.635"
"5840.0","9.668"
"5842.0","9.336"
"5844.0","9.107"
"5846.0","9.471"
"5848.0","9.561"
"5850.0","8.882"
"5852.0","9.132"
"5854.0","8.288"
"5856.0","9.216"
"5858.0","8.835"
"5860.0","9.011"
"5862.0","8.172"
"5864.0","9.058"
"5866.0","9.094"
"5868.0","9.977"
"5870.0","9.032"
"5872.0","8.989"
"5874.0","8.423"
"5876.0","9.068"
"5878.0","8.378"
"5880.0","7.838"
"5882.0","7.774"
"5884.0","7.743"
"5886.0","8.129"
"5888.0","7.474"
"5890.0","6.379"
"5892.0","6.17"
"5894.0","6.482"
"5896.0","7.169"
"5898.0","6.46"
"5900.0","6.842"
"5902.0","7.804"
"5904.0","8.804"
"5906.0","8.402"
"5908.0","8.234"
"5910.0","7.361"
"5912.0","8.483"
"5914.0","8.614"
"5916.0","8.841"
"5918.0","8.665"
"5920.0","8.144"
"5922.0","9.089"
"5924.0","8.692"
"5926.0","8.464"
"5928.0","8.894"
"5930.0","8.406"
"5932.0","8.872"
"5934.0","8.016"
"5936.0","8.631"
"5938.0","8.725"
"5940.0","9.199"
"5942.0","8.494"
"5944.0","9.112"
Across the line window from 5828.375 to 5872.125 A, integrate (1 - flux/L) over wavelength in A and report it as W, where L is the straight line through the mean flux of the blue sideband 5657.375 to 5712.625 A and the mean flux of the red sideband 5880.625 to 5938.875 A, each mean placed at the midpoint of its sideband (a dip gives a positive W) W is -4.9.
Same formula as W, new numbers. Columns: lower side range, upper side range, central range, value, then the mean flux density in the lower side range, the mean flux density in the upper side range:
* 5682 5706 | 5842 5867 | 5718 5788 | 0.40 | 8.99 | 9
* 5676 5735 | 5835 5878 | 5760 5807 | -0.44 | 8.8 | 9.03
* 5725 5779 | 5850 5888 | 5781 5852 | -2.68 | 9.04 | 8.65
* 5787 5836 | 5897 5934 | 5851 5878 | -0.62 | 9.19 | 8.27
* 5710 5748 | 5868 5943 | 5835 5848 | -1.29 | 8.83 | 8.16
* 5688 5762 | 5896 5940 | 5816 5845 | -2.35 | 8.94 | 8.3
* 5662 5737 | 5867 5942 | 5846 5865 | -1.37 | 8.82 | 8.18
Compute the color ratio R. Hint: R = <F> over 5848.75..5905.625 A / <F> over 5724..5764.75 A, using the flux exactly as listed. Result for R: 0.9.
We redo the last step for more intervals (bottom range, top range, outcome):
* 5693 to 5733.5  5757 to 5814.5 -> 1.04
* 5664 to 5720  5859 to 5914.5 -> 0.91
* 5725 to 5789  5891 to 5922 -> 0.87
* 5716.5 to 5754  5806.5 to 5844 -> 1.05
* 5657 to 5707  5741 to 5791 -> 1.02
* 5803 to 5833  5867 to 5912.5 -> 0.84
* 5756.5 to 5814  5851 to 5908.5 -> 0.90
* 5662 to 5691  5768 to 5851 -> 1.03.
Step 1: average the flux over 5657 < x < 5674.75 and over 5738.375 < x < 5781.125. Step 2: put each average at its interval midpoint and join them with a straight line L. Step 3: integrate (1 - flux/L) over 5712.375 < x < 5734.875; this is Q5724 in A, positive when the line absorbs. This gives 0.5 A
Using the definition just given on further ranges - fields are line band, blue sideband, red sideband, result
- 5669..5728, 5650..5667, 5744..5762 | 0.6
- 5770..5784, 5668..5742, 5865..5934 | -0.7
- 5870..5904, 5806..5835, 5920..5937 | 4.7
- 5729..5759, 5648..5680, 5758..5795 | -0.6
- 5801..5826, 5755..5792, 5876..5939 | -1.7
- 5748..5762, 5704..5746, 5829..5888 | -0.7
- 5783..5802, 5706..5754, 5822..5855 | 1.0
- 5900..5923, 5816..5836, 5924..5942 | 1.2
